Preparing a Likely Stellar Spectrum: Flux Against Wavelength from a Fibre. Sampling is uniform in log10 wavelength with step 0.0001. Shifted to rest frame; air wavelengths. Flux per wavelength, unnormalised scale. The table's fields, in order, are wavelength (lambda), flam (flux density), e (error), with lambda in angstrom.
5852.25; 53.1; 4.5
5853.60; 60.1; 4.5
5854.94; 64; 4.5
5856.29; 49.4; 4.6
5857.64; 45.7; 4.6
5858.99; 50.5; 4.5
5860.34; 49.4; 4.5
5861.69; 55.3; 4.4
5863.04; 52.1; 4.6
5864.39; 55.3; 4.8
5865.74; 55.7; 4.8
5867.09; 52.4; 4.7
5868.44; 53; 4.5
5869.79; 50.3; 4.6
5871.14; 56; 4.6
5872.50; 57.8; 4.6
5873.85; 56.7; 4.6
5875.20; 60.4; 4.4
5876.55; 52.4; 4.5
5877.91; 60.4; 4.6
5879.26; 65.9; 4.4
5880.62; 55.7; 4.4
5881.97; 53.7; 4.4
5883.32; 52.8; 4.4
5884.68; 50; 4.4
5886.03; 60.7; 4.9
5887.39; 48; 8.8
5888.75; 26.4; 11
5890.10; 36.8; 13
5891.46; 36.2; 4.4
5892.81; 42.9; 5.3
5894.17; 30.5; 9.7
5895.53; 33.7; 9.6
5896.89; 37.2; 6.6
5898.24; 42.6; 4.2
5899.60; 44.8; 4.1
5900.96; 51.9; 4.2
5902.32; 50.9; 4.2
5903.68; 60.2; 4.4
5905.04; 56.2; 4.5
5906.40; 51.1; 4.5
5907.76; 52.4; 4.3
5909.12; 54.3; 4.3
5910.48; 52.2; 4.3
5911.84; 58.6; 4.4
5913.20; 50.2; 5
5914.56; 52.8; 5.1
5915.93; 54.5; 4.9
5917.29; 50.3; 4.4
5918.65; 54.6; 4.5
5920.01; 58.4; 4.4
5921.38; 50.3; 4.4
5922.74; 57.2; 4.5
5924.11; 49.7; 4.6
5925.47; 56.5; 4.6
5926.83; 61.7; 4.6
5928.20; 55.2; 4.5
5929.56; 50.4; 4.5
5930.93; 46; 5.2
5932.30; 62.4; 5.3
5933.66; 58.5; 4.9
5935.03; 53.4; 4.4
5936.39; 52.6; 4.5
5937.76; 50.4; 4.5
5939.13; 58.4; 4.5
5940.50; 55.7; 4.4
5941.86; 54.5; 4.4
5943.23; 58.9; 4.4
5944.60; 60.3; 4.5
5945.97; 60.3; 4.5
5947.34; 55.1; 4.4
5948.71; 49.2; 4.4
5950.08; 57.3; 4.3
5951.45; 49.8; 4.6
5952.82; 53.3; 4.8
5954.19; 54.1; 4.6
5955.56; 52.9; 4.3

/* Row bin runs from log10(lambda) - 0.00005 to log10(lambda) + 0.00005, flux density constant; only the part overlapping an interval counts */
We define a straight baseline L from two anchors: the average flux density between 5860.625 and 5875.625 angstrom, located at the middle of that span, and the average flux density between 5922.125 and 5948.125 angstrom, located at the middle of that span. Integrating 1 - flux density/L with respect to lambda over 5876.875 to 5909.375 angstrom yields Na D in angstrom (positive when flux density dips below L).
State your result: 4.12 angstrom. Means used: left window 54.8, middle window 48.1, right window 55.6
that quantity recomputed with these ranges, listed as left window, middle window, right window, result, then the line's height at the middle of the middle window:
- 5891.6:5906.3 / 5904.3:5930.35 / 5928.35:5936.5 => -2.1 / 50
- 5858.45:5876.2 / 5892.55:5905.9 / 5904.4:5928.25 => 2.2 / 54.2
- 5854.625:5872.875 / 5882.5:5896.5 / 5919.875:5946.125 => 3.1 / 53.9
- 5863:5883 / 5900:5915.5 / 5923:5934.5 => 0.5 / 55.4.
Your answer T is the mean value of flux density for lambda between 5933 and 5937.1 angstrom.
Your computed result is 54.8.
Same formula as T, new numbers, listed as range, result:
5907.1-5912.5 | 54.4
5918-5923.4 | 55.1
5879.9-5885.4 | 53.2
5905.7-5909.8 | 52.6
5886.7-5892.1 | 36.8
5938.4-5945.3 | 57.5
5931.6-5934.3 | 60.5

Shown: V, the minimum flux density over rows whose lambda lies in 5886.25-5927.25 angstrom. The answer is 26.4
